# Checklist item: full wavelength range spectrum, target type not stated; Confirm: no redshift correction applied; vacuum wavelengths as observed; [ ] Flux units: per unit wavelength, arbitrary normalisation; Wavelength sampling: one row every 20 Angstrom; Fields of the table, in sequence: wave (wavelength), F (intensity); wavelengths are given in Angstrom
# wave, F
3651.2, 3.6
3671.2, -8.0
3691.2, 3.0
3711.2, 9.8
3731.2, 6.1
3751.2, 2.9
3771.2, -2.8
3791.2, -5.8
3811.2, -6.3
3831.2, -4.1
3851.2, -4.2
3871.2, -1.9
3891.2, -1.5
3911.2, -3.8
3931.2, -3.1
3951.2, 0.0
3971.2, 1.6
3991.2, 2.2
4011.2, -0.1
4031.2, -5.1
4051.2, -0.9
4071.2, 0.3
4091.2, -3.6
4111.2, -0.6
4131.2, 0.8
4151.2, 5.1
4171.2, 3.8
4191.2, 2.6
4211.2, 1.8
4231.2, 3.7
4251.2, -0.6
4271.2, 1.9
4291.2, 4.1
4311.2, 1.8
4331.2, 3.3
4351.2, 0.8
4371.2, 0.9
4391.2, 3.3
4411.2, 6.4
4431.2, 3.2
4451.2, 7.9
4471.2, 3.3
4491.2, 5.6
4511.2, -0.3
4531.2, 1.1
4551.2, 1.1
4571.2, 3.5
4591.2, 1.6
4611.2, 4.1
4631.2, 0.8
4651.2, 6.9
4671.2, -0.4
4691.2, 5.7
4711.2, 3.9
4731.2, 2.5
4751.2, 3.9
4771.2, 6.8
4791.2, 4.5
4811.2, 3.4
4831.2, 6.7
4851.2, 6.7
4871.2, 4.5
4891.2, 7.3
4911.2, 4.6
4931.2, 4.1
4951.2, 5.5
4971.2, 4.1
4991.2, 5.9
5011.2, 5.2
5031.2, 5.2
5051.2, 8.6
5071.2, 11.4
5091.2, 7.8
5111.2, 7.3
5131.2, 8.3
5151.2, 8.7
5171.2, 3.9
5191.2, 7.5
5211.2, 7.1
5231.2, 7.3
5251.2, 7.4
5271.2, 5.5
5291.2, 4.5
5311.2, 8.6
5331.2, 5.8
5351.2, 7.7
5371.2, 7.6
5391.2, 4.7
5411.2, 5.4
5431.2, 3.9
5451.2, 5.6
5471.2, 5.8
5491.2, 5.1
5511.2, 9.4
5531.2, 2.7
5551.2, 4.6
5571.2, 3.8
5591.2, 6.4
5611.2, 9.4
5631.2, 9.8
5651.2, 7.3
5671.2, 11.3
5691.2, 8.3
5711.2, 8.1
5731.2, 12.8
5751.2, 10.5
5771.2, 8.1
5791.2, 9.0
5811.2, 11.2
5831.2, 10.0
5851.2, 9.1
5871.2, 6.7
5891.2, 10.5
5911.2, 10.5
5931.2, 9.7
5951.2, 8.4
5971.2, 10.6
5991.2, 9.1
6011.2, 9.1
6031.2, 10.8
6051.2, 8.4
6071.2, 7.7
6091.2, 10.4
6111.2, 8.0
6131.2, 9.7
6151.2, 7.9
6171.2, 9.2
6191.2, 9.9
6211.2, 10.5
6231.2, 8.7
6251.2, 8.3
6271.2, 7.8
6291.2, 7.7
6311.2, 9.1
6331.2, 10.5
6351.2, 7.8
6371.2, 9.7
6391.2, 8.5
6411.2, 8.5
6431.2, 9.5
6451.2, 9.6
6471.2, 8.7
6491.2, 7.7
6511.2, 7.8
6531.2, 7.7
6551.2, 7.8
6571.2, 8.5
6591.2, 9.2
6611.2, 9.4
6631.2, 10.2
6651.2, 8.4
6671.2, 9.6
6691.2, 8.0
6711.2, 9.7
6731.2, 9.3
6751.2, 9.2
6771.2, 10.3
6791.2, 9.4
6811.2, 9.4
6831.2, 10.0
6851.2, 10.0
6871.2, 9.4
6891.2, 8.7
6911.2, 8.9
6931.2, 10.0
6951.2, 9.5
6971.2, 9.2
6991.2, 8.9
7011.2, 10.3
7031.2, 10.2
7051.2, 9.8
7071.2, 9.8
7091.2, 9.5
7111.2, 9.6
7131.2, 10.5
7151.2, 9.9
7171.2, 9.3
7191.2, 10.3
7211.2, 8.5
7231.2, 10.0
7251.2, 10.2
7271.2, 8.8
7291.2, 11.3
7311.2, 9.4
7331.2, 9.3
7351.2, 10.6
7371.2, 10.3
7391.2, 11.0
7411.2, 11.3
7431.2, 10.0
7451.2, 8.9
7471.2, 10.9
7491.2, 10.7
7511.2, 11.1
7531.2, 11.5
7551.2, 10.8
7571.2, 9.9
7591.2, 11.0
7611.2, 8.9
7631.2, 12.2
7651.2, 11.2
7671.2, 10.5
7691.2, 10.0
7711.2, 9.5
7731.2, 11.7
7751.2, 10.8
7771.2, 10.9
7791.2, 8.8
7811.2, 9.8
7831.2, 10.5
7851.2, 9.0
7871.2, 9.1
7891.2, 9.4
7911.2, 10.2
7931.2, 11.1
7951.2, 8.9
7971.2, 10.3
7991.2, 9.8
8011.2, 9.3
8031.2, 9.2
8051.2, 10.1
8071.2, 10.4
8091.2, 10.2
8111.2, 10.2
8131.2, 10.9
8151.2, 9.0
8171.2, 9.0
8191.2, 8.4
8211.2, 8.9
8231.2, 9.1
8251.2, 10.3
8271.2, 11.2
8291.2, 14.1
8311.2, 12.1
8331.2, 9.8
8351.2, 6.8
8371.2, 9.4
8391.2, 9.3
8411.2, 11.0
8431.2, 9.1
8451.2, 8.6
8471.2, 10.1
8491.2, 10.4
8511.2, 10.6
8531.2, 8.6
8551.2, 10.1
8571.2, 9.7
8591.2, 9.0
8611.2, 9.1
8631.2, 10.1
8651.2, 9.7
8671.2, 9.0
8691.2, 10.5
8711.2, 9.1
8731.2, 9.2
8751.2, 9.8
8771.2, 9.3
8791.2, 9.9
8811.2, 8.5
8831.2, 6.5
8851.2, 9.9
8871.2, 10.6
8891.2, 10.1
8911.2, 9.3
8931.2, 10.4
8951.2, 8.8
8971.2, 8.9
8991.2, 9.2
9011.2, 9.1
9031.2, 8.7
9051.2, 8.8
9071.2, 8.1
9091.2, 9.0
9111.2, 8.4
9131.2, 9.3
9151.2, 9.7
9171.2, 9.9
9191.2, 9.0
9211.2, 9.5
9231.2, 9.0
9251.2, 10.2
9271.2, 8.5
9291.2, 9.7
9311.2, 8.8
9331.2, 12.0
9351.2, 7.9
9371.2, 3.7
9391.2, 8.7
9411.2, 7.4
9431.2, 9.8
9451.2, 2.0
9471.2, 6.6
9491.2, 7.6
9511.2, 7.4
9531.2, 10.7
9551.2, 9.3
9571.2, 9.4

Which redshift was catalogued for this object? 0.26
